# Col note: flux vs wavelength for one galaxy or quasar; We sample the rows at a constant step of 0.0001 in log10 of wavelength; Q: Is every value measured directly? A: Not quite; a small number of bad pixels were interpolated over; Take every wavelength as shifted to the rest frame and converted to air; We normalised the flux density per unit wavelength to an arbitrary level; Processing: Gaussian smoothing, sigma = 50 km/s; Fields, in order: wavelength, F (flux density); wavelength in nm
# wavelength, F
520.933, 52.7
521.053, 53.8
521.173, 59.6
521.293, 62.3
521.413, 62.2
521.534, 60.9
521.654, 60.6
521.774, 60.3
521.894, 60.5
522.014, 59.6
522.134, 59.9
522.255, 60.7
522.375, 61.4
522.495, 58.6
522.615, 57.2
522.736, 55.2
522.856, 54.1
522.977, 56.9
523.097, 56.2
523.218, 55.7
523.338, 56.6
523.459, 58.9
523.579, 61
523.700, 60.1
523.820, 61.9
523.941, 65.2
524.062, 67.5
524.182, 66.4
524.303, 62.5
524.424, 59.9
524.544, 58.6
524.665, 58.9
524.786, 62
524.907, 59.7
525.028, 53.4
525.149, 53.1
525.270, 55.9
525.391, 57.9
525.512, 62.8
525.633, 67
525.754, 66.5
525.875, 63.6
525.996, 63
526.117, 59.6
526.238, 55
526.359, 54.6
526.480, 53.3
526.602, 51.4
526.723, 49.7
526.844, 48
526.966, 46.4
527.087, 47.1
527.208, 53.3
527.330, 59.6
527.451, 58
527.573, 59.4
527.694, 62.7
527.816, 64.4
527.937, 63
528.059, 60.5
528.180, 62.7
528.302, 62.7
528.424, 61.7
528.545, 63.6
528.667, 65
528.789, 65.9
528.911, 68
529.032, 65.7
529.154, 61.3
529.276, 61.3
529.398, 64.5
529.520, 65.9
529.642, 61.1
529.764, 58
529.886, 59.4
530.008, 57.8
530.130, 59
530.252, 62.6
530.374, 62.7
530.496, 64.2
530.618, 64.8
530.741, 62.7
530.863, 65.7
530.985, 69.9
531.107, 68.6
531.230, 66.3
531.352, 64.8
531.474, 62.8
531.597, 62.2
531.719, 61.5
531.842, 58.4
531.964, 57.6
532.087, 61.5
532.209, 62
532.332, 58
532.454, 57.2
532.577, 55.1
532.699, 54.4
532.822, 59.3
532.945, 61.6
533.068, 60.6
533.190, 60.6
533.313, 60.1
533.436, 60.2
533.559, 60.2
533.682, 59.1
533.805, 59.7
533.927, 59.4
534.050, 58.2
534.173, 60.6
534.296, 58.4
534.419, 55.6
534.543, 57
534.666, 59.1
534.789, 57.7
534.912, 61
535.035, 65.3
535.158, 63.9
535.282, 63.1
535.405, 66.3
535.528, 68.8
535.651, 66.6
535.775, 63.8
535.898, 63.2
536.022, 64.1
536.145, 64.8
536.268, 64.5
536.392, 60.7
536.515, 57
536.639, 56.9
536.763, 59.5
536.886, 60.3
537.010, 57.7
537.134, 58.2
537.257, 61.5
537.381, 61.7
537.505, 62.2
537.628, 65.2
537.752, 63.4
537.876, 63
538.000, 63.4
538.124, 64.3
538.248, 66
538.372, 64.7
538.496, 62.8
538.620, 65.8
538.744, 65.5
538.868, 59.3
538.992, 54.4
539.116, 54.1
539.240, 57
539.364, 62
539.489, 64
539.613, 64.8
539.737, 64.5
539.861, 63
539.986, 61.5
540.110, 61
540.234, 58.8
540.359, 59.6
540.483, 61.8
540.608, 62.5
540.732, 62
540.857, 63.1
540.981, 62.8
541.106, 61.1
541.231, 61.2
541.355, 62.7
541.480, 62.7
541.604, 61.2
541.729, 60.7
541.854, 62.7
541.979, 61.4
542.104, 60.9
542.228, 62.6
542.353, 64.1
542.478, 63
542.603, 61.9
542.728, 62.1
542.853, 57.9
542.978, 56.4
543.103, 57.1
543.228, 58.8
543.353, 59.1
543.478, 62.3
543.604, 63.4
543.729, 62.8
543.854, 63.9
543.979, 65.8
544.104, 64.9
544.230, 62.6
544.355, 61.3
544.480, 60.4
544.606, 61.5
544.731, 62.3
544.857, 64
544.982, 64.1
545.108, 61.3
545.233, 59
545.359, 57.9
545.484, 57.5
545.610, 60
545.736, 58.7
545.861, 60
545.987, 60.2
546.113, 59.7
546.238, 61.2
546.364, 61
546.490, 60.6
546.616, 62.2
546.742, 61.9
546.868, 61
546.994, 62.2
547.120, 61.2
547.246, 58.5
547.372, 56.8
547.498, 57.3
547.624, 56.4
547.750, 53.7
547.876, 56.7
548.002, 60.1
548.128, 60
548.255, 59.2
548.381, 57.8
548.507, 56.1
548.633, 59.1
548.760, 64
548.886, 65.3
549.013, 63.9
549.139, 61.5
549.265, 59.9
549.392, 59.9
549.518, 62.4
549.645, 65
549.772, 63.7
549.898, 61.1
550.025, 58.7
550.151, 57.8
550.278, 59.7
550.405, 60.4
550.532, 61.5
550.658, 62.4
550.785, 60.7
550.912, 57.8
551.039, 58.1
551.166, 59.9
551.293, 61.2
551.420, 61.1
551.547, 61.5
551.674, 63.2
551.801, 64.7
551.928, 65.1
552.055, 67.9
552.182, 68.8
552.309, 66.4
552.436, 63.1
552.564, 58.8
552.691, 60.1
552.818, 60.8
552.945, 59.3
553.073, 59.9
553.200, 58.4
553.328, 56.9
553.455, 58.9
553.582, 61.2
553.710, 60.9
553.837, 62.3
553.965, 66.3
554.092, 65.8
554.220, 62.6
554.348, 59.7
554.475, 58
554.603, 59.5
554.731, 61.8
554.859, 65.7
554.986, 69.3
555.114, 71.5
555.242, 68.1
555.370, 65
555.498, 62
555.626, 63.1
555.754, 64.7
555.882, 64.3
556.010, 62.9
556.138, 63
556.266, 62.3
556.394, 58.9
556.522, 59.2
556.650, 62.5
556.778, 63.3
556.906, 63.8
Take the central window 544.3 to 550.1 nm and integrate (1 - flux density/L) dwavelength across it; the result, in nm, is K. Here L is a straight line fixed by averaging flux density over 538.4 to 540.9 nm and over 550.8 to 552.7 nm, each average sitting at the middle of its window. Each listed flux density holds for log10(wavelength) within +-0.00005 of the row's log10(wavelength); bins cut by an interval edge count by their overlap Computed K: 0.16 nm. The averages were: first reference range 61.4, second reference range 62.5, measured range 60.4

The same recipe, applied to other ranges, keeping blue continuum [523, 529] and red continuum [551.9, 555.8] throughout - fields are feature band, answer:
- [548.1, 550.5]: 0.06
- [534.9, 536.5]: -0.09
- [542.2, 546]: 0.03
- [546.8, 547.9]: 0.07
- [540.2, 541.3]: 0.00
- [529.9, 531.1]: -0.07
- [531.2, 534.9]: 0.04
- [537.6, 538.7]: -0.06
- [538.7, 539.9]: 0.01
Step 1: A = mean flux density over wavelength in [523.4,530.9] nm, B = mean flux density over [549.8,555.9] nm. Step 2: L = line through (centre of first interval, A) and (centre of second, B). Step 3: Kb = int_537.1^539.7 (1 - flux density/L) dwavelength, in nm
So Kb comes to -0.04 nm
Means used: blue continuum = 60.3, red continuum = 62.2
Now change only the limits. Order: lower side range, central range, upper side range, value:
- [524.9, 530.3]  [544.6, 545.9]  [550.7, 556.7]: 0.02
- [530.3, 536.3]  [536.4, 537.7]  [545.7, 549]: 0.02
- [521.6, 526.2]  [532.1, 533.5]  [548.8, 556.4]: 0.04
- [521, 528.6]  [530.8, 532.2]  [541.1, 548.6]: -0.09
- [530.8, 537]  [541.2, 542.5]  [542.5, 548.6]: -0.03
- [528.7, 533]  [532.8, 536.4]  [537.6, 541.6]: 0.03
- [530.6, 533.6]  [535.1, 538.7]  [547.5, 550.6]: -0.11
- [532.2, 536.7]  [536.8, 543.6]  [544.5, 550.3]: -0.12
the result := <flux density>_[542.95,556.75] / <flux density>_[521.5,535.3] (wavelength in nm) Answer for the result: 1.02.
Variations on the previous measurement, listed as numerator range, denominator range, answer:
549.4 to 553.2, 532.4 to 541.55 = 1.01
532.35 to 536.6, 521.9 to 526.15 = 1.01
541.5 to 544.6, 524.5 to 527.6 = 1.08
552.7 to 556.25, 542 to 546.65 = 1.02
